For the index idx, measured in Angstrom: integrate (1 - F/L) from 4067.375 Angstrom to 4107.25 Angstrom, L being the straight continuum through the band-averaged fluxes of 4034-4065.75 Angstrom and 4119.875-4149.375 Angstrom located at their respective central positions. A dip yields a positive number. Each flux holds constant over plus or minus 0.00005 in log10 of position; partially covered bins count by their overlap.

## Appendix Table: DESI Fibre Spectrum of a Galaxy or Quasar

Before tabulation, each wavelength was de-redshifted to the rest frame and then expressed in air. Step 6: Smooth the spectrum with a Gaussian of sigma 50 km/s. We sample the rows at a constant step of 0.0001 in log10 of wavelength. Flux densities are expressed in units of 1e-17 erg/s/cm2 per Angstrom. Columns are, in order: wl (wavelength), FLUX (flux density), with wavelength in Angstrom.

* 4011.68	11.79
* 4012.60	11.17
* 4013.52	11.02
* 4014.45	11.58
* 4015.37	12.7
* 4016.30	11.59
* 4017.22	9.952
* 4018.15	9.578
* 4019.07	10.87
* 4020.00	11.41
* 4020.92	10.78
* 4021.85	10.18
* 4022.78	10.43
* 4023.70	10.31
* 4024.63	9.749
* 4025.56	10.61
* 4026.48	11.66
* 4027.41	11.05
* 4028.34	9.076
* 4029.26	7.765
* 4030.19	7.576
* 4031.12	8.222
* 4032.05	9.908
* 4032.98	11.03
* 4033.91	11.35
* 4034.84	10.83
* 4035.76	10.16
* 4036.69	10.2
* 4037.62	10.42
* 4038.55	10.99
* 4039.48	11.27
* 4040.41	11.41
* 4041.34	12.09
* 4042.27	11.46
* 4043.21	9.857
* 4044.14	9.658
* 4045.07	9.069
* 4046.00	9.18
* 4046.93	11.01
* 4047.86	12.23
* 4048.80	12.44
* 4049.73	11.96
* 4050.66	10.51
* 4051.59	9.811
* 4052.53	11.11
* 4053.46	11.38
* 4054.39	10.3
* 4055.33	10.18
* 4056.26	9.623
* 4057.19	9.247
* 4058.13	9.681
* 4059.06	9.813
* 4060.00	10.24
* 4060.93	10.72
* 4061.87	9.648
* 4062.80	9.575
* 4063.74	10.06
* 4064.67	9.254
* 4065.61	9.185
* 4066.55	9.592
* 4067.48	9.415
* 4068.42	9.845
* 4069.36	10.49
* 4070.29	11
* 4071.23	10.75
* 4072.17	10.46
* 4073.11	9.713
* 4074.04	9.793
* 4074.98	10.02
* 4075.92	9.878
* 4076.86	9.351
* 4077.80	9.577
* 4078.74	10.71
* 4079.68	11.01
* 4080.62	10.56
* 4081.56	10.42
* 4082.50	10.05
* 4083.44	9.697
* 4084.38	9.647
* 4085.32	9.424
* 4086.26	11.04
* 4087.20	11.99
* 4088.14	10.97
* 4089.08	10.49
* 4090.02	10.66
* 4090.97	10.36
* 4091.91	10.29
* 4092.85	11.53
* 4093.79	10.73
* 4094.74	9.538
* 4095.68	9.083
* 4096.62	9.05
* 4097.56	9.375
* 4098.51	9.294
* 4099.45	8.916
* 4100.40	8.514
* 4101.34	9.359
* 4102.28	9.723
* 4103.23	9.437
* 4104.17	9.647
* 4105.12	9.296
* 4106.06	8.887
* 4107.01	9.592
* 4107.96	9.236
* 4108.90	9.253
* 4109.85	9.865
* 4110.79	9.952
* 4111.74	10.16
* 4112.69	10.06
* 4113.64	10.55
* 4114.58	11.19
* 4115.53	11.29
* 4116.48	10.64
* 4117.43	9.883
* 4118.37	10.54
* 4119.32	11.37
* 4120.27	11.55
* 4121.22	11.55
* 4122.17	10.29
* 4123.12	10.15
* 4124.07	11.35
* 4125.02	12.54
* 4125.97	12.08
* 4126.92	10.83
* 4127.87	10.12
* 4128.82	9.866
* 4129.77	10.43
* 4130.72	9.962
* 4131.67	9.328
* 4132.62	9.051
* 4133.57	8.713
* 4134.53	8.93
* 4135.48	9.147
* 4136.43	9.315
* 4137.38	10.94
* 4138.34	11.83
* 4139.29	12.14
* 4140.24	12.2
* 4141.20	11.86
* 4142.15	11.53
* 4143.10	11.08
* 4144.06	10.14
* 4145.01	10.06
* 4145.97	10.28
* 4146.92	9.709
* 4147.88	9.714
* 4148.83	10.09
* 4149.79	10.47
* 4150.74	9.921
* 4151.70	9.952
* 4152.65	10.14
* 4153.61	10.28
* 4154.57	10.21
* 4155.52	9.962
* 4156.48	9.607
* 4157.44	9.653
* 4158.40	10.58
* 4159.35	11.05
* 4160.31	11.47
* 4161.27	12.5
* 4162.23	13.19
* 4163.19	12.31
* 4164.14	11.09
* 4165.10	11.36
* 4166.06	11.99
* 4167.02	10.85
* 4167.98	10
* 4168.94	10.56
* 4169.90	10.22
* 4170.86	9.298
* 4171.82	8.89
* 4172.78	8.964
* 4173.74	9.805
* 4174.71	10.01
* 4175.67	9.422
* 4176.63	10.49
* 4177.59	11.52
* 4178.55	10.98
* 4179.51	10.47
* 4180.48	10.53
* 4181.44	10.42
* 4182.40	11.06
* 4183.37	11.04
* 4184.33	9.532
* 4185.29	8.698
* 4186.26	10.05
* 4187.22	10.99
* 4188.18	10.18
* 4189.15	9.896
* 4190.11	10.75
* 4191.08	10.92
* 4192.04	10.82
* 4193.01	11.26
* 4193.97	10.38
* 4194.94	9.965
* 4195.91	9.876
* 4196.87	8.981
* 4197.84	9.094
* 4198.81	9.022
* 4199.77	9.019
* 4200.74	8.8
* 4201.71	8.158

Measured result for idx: 1.9 Angstrom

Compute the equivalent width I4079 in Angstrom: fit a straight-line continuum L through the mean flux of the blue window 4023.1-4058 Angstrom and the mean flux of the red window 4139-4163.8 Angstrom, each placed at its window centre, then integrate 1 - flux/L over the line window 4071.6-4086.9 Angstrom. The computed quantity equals 0.60 Angstrom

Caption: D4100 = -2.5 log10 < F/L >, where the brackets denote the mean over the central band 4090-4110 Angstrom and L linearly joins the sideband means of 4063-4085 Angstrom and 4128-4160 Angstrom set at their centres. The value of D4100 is 0.06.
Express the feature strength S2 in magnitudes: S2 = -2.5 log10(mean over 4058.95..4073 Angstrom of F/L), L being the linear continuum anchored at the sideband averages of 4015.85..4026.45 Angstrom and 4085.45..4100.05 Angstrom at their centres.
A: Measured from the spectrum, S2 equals 0.03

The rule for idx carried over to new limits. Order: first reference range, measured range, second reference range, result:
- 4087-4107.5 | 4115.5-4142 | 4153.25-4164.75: -0.5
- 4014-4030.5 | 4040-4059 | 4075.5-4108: -0.7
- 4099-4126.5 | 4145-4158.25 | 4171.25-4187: 0.2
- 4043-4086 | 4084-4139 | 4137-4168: 2.0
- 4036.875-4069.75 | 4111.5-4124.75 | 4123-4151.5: -0.5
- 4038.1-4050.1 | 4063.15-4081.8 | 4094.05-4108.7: 0.1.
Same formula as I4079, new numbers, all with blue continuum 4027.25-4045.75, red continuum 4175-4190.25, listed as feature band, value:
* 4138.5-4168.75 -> -1.5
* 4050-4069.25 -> 0.4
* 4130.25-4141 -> 0.1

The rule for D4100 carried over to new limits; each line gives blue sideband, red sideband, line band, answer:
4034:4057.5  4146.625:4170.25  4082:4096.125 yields 0.03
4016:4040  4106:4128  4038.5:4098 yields 0.01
